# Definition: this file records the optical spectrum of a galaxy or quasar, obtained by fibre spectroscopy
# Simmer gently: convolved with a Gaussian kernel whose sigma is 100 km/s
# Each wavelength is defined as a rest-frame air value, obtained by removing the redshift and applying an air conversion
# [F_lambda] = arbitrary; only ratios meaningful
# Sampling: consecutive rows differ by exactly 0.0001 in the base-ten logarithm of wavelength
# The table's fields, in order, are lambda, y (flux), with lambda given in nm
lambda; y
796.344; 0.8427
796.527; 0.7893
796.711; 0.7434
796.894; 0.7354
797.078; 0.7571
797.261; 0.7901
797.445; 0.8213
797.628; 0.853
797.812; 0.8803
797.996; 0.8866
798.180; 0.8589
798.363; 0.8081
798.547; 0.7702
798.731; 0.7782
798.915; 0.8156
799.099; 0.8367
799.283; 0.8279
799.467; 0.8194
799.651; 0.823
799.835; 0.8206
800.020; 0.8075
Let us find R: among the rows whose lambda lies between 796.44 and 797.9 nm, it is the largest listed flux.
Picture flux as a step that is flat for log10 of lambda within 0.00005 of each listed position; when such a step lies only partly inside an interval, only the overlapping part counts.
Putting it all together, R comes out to 0.8803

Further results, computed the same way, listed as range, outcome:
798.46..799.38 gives 0.8367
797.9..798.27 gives 0.8866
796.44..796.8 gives 0.7893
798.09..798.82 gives 0.8589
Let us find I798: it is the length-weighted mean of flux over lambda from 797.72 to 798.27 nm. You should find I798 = 0.874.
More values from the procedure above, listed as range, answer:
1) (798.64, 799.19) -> 0.81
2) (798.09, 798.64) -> 0.813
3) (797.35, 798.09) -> 0.859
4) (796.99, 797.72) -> 0.806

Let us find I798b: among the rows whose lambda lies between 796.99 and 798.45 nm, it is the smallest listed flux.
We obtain 0.7571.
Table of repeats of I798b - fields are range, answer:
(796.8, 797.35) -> 0.7354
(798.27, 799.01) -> 0.7702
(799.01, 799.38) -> 0.8279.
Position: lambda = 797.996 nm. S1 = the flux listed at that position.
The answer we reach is 0.8866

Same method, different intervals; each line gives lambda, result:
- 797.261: 0.7901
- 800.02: 0.8075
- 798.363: 0.8081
